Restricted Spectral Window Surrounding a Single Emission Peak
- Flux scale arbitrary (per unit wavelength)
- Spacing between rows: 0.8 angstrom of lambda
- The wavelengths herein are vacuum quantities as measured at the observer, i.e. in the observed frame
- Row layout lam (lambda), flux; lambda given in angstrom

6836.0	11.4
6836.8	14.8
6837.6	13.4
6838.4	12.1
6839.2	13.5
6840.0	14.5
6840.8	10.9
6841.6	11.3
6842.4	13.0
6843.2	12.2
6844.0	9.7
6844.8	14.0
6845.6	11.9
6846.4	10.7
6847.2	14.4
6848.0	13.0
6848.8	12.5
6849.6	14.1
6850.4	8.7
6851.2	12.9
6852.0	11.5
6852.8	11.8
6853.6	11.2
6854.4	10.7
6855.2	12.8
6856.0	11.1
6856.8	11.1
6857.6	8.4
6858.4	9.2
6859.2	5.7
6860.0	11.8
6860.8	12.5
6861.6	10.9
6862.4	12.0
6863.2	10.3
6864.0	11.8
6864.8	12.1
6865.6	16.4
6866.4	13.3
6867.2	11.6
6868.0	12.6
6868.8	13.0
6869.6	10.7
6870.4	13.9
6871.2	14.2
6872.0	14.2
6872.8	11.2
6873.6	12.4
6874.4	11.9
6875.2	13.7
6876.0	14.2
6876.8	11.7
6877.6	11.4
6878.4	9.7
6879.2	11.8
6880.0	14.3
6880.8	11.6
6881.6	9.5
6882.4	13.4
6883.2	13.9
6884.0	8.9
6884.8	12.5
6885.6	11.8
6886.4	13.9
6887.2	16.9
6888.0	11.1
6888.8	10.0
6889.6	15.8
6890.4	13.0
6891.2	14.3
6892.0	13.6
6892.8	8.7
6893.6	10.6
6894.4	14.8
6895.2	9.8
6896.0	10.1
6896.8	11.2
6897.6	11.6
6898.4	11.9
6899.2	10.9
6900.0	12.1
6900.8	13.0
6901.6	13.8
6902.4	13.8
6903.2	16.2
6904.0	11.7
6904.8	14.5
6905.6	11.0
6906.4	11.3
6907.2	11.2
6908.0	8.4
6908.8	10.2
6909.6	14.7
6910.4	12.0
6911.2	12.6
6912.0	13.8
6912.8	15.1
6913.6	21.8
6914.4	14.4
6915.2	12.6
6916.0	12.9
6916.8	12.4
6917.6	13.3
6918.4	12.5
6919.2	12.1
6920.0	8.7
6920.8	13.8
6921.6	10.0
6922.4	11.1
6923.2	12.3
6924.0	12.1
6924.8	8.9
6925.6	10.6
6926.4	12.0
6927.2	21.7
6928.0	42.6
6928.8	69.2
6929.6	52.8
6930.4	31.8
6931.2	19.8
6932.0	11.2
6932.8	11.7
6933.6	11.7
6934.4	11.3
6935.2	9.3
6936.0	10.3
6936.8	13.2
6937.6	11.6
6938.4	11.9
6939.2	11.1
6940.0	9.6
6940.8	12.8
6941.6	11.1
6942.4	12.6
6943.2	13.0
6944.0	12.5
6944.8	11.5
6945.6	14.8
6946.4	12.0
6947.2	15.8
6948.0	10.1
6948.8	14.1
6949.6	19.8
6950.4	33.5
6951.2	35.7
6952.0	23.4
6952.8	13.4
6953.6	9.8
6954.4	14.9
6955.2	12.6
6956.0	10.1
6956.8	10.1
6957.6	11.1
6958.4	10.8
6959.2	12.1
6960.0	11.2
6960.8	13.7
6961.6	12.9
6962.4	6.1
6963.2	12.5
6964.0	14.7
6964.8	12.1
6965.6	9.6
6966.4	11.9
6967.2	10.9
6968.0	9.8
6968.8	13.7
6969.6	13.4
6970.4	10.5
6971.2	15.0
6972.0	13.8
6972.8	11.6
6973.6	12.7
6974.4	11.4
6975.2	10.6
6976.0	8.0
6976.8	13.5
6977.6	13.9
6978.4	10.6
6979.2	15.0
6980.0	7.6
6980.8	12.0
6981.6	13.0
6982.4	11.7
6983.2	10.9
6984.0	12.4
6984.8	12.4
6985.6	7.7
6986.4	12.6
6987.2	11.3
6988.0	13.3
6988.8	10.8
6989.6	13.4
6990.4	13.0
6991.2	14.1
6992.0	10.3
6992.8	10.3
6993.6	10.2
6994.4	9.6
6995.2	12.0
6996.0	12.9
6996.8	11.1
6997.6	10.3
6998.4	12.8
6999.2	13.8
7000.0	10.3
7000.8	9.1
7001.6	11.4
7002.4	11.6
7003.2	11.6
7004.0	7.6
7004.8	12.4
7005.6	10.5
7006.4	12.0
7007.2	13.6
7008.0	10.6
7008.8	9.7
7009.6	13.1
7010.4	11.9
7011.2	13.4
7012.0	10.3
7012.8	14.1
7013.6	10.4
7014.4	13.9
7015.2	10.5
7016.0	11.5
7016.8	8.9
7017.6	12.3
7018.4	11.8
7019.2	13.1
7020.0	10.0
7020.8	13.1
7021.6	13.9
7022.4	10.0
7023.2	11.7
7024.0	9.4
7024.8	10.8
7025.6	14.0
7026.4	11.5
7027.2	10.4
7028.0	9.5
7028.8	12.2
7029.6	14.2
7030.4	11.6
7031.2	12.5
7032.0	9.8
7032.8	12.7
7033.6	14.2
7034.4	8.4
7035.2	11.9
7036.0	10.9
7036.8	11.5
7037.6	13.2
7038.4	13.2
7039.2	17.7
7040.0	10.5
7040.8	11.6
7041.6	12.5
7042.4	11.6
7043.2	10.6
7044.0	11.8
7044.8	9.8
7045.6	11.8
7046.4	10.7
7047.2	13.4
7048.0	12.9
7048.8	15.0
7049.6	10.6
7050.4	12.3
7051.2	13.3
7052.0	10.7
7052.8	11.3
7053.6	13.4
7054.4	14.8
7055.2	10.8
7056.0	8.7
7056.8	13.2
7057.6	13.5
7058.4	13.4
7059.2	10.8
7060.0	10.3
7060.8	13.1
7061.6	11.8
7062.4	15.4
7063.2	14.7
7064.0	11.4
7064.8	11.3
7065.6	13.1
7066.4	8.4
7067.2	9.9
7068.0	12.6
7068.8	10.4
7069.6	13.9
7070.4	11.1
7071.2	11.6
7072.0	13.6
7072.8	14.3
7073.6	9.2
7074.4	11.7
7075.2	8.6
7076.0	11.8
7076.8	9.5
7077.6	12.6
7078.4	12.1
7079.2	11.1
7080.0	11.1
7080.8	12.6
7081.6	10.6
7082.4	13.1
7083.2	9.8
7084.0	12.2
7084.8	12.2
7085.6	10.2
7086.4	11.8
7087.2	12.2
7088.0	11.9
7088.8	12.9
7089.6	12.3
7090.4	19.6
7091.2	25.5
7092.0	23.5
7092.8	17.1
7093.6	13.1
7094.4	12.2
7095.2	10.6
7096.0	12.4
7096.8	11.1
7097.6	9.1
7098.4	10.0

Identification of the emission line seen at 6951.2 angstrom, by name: [N II] 6583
